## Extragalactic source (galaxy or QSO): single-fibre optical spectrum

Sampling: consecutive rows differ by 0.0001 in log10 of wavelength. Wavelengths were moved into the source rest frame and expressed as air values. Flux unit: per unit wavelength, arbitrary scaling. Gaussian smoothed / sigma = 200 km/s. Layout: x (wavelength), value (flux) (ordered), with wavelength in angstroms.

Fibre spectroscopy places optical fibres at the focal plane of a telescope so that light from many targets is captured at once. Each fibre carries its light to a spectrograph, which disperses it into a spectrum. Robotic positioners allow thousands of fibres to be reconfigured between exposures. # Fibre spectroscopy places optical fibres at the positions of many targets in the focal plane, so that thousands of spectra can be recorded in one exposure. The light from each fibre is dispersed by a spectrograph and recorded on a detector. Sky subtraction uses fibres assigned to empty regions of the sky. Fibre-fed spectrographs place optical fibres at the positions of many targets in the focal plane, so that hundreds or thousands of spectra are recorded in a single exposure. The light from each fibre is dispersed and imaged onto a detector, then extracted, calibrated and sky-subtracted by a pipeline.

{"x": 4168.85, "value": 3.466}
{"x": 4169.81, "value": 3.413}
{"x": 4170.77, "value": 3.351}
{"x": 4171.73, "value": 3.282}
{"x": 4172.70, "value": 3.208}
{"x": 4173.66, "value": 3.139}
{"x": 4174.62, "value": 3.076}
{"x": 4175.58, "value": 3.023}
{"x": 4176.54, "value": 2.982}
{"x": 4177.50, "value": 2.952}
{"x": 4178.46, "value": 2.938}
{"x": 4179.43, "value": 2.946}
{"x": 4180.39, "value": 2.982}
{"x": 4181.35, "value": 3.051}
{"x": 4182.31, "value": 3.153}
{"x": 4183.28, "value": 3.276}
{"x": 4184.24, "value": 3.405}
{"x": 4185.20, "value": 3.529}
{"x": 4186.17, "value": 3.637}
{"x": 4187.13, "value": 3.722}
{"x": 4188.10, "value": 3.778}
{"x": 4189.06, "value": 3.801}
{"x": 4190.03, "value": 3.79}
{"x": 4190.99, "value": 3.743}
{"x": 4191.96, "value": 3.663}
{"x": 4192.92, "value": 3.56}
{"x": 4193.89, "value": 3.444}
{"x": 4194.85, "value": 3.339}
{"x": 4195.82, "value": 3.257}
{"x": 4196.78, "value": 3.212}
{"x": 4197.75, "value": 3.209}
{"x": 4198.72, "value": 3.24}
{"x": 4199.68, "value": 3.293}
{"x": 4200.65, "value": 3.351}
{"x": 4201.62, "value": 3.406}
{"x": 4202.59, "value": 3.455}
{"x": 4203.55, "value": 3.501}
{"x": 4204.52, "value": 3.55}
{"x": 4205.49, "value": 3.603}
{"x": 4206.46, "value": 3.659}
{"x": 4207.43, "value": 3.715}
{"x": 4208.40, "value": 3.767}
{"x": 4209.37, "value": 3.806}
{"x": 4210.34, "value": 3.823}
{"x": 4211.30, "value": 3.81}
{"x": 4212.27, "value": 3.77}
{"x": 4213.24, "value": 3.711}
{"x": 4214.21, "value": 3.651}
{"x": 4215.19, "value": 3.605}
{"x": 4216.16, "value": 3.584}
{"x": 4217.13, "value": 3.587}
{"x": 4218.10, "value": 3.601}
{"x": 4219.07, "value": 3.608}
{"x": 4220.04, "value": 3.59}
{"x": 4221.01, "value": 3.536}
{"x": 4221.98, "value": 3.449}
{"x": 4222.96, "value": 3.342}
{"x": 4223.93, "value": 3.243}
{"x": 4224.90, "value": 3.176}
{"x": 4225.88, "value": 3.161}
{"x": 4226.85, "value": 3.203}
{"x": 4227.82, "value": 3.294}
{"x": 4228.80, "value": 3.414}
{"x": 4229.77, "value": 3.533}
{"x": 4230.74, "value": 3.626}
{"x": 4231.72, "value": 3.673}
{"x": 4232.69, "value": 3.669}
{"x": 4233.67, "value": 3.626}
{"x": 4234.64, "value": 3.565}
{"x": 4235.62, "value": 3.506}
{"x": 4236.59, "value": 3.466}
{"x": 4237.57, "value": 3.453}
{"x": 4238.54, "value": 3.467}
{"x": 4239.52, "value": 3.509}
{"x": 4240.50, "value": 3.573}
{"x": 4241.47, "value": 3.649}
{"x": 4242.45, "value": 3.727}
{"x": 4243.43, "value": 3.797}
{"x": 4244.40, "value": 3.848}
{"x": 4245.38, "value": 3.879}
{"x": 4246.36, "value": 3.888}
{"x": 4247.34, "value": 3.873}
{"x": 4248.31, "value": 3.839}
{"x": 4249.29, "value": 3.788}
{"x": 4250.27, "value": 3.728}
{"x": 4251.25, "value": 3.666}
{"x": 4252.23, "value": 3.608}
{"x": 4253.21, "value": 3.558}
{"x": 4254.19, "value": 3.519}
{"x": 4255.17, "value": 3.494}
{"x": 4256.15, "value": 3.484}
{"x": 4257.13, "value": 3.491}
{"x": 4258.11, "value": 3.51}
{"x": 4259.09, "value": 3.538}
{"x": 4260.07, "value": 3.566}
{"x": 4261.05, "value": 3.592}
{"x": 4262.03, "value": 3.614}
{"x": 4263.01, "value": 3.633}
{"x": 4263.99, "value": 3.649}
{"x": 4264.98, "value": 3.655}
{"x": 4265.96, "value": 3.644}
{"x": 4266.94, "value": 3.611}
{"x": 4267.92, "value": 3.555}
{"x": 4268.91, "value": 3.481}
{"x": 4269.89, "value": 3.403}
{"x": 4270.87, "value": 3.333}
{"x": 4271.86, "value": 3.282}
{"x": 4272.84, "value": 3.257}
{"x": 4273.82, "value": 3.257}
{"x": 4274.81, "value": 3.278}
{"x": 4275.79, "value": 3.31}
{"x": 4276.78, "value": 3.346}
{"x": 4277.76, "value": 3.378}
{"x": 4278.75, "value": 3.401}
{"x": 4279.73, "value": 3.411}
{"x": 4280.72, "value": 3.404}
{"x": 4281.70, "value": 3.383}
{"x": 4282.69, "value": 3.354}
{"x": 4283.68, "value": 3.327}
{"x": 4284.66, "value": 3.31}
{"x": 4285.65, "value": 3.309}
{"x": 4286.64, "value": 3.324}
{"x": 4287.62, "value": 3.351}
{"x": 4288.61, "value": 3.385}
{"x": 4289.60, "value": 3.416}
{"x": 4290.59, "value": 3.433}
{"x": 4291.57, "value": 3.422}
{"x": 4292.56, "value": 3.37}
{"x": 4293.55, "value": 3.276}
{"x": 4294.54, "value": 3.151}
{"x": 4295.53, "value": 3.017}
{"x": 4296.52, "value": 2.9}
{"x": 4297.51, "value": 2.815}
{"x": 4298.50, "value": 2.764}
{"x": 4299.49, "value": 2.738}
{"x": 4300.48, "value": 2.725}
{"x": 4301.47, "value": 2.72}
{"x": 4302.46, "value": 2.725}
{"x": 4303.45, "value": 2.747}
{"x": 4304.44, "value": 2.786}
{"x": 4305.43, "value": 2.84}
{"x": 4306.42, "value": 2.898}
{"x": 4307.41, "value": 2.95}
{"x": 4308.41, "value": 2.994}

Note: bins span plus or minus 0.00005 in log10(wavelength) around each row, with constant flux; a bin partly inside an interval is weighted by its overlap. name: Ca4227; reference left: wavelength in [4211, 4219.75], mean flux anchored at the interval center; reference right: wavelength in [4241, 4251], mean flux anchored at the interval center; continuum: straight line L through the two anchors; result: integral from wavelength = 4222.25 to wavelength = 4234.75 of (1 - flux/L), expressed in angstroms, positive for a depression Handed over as 1.0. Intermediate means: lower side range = 3.65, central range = 3.42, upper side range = 3.8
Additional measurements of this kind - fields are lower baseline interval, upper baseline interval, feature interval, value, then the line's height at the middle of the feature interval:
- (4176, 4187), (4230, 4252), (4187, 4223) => -2.04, 3.38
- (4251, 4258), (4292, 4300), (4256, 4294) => -1.83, 3.27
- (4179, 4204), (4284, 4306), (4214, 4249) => -3.00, 3.28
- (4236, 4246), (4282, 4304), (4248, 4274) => -0.82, 3.44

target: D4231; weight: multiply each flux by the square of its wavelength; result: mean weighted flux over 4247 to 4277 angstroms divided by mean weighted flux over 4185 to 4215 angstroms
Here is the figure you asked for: 1.0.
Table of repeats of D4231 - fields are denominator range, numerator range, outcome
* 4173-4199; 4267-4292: 1.06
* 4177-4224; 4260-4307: 0.97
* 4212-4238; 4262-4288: 1.00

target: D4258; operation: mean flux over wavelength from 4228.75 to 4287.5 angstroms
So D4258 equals 3.53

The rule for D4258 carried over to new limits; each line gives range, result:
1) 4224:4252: 3.59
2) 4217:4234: 3.46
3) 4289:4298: 3.2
